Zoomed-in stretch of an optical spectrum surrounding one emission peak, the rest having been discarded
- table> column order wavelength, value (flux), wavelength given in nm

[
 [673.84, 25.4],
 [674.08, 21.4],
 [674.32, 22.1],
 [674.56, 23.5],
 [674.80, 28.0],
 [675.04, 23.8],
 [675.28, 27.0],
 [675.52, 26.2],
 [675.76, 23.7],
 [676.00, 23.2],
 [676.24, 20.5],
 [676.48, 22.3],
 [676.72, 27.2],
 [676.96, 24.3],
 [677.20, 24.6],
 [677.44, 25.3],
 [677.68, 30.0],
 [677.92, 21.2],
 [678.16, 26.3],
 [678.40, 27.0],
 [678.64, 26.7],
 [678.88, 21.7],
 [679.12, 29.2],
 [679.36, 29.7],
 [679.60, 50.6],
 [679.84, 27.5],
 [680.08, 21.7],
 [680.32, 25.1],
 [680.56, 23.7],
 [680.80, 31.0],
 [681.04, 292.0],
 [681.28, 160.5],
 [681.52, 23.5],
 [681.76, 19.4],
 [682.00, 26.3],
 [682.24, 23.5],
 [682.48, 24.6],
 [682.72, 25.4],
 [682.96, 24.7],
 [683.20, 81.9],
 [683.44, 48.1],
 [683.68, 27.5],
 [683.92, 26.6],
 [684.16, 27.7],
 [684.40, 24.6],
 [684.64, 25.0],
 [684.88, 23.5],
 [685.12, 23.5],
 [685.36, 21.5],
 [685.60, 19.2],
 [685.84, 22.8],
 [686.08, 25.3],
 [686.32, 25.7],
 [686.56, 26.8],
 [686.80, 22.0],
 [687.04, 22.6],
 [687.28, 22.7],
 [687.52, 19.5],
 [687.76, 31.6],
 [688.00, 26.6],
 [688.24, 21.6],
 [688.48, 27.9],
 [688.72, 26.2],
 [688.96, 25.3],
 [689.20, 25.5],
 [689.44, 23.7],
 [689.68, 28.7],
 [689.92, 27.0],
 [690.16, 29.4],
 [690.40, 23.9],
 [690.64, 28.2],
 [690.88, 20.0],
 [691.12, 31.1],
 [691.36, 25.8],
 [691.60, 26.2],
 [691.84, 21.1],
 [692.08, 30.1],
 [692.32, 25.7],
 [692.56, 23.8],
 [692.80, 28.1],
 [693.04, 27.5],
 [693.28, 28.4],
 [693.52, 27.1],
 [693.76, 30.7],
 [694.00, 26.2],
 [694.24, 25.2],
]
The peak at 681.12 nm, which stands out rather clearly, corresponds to H-alpha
